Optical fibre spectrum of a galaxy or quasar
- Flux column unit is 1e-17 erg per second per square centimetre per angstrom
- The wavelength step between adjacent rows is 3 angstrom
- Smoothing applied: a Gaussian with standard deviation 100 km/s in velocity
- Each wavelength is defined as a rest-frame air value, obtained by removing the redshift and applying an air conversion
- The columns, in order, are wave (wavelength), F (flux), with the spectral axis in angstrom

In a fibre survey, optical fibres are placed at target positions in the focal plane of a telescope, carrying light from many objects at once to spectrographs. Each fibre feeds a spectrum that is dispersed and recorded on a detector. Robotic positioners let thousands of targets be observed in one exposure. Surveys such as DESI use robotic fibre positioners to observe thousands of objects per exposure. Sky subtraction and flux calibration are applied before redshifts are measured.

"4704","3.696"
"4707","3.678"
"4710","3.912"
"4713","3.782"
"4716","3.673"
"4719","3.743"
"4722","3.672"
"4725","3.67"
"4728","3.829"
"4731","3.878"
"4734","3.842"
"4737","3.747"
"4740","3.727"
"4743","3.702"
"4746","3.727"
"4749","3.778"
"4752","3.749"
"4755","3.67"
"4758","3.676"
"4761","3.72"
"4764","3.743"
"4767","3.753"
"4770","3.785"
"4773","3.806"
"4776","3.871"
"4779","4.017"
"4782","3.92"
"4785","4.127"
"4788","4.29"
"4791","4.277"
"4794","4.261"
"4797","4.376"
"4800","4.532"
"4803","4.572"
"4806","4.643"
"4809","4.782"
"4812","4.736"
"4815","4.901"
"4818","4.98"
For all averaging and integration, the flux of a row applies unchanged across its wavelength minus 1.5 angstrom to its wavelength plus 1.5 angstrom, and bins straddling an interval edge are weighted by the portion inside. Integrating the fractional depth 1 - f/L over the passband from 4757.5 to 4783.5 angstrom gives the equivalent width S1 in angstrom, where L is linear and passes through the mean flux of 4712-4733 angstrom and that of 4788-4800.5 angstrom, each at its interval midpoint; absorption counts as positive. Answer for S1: 2.07 angstrom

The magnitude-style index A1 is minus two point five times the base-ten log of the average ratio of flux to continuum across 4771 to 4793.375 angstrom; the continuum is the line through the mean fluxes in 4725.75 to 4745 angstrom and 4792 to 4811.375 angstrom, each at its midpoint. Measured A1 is 0.069 mag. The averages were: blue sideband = 3.78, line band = 4.05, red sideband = 4.53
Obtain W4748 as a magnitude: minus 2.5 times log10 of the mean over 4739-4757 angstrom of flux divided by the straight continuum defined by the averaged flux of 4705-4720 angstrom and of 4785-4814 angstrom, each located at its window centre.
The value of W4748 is 0.09 mag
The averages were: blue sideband 3.76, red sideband 4.48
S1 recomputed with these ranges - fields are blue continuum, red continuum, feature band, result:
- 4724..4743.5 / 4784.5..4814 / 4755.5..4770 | 1.28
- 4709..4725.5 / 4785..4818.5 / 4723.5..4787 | 4.61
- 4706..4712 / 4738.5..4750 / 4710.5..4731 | 0.17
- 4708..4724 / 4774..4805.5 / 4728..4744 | 0.39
